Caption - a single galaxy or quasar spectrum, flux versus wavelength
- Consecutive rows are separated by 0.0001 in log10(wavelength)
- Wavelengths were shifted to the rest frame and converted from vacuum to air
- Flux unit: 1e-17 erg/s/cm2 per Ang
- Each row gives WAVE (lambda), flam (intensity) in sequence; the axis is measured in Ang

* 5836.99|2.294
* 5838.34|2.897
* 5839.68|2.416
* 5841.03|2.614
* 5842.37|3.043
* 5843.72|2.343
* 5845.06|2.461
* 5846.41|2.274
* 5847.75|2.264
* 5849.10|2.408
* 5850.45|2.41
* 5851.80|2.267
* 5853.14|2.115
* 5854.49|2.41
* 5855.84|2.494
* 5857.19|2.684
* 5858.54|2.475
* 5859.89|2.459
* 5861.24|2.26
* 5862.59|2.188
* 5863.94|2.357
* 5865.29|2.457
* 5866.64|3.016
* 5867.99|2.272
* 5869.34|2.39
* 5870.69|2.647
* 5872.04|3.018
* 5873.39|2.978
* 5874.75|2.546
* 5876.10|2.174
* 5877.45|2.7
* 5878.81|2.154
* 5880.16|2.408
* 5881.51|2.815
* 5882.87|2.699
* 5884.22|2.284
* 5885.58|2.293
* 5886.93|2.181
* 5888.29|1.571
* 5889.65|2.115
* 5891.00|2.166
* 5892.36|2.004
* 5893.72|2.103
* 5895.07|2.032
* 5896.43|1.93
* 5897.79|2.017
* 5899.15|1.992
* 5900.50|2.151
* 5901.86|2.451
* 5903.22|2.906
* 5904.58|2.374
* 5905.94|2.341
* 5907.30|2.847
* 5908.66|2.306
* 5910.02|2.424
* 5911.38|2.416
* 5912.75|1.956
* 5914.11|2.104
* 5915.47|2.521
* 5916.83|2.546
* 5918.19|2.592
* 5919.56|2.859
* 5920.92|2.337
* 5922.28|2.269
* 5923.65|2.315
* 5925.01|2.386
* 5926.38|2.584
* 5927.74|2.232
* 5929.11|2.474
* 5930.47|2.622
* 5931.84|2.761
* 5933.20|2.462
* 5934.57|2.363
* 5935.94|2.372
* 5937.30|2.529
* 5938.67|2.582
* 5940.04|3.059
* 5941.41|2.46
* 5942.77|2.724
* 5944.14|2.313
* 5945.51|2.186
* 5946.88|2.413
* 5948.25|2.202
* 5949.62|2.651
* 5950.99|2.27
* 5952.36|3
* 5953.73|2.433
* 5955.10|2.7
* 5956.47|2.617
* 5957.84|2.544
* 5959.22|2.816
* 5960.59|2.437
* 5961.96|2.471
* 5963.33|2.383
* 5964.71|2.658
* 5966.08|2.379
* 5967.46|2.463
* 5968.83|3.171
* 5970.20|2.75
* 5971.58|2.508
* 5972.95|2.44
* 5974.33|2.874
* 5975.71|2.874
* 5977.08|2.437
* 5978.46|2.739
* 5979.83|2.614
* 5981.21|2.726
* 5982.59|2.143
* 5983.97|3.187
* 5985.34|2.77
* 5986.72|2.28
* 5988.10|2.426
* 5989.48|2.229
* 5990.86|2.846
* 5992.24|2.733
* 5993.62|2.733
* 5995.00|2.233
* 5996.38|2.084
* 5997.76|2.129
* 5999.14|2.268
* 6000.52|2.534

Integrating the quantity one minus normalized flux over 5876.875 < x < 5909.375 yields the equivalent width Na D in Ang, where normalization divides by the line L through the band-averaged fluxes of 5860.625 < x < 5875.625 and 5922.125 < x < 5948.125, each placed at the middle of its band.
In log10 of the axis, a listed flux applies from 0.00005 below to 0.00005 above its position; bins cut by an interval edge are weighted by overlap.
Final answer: 3.1 Ang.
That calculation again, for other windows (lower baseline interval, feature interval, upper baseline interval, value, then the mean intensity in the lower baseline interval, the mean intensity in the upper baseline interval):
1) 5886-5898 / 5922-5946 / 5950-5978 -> -1.3 Ang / 2.02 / 2.61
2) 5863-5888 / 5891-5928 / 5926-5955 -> 2.6 Ang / 2.5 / 2.51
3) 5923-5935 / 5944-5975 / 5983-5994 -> 0.0 Ang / 2.47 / 2.64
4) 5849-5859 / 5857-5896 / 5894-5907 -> -0.9 Ang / 2.41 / 2.26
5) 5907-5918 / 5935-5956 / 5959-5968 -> -0.6 Ang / 2.38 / 2.5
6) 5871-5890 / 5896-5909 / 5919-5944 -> 0.7 Ang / 2.43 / 2.52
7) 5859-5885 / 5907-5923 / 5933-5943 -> 0.8 Ang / 2.52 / 2.57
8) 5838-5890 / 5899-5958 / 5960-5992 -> 1.5 Ang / 2.45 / 2.6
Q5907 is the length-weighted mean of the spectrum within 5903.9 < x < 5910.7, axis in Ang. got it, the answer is 2.46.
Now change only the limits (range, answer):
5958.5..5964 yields 2.53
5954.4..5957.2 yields 2.66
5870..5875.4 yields 2.8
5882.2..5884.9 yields 2.49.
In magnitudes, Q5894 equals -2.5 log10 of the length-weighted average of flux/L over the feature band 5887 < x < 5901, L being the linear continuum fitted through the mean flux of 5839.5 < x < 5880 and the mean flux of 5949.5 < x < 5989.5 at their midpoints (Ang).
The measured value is 0.24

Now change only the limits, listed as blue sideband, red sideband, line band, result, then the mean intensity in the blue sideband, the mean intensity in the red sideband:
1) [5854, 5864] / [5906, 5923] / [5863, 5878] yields -0.073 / 2.42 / 2.43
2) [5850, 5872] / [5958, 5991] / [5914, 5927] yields 0.028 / 2.45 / 2.6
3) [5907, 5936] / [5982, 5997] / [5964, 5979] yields -0.068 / 2.44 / 2.52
